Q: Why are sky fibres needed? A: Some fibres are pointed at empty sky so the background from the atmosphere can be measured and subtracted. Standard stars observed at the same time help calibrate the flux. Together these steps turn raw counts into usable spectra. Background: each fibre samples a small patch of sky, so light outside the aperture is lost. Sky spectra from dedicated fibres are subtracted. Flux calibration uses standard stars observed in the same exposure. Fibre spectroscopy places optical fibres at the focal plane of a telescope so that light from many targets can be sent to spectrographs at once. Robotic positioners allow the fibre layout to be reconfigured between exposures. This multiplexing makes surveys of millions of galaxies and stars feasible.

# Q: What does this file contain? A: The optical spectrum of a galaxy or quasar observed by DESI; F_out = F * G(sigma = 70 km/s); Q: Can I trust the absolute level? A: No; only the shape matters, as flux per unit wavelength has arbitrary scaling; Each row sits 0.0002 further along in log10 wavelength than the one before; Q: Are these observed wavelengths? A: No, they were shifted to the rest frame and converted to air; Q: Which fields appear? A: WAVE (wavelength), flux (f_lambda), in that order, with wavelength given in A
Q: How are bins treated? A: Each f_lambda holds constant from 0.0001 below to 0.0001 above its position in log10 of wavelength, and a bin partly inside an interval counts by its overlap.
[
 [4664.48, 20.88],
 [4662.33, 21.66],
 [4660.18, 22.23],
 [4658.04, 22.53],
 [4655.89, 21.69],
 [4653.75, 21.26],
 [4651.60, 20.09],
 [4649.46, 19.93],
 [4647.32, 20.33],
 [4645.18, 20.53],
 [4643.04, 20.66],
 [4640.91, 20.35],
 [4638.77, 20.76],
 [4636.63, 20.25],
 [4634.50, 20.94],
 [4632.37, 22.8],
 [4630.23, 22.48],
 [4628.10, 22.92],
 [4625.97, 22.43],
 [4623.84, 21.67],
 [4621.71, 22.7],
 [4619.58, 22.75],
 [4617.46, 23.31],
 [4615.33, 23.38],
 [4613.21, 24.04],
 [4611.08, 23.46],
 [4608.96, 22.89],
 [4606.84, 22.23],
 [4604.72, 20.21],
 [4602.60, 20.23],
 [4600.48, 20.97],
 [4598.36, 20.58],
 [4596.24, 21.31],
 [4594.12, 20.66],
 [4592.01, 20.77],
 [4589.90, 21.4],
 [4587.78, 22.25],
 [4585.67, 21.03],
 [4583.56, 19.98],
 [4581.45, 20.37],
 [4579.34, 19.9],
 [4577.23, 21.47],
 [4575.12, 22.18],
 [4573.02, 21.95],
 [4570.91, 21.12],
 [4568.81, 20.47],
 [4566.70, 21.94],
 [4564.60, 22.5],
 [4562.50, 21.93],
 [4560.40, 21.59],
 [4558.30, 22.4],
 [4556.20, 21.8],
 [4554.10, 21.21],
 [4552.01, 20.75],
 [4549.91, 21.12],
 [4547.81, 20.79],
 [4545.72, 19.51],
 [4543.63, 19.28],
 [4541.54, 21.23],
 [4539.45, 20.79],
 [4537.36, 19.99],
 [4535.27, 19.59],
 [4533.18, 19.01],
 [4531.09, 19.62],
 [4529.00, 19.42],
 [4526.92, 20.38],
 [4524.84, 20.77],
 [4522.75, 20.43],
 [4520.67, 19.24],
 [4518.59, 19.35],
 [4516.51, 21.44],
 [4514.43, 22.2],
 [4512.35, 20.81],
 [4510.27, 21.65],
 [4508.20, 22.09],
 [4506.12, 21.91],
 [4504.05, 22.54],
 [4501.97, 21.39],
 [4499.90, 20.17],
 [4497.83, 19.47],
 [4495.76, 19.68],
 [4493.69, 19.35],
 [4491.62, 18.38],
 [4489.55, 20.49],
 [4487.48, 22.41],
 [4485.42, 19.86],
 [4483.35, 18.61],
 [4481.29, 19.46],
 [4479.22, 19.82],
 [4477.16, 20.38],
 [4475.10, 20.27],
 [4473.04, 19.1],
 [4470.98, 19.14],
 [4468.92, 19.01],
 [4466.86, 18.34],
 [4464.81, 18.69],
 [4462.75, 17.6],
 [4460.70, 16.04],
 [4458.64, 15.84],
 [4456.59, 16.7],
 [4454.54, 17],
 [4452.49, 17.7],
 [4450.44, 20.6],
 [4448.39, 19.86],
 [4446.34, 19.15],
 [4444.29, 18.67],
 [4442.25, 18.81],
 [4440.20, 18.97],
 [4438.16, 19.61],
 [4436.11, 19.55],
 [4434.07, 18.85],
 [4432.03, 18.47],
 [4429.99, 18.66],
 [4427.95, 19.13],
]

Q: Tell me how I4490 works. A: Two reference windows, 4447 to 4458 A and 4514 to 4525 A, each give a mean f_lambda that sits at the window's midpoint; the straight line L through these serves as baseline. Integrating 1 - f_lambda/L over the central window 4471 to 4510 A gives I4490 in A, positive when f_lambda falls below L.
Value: -1.5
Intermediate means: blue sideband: 18.3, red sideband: 20.5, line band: 20.3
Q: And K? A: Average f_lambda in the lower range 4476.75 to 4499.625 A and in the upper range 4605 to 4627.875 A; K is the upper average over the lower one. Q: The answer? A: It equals 1.2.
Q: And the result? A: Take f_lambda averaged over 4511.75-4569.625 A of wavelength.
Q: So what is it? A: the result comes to 20.7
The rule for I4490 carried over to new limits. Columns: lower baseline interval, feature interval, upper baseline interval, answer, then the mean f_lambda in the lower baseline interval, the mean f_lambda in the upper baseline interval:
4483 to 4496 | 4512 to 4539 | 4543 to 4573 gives 0.55 A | 19.9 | 21.2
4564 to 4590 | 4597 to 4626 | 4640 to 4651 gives -1.94 A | 21.2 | 20.4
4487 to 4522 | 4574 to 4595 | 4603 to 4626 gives 1.02 A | 20.7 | 22.6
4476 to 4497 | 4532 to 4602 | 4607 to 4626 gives 2.59 A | 19.8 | 23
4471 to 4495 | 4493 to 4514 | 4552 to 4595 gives -0.86 A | 19.8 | 21.3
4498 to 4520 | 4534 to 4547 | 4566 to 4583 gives 0.69 A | 21.2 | 21.1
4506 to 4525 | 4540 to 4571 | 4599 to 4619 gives 0.50 A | 20.9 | 22.3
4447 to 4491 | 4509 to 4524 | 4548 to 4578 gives -0.37 A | 18.9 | 21.6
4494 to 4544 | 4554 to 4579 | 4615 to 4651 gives -0.85 A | 20.5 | 21.6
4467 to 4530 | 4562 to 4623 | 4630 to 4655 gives -3.02 A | 20.3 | 20.8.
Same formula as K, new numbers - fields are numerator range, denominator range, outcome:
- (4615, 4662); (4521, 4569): 1.04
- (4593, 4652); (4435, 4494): 1.14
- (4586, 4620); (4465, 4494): 1.12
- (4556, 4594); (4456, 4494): 1.13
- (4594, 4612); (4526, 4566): 1.03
